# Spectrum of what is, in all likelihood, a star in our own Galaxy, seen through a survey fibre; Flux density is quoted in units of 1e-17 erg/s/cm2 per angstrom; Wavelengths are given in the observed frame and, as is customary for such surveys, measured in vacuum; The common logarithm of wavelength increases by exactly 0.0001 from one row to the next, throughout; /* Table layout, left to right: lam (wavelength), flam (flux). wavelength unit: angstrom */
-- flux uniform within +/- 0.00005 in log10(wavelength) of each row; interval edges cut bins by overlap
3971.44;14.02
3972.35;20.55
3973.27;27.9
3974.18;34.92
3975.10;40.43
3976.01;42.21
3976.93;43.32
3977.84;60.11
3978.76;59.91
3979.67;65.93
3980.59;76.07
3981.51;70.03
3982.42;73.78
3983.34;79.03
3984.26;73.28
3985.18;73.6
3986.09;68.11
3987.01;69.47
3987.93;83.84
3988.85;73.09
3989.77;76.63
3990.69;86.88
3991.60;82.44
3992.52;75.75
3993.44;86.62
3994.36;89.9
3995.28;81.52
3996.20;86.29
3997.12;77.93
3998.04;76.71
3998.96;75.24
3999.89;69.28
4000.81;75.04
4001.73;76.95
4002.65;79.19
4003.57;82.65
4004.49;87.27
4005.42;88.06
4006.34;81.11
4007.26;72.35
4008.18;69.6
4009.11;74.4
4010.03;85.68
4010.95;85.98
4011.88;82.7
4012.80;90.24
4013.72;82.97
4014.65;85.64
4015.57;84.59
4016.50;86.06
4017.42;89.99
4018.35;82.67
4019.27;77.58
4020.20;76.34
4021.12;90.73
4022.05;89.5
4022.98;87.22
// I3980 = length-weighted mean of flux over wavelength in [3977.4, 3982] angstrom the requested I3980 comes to 66.5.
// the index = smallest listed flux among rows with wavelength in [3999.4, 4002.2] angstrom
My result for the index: 69.28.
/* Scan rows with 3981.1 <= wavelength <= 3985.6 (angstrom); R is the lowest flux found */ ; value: 70.03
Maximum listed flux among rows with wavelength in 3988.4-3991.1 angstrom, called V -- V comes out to 86.88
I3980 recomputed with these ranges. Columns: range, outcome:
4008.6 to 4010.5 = 79.8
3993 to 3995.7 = 86.1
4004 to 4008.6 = 79.8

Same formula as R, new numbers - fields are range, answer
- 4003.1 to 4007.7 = 72.35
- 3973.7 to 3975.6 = 34.92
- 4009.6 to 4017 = 82.7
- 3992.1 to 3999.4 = 75.24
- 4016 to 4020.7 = 76.34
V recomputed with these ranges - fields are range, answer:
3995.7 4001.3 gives 86.29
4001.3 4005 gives 87.27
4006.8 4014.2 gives 90.24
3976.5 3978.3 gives 60.11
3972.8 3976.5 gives 42.21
